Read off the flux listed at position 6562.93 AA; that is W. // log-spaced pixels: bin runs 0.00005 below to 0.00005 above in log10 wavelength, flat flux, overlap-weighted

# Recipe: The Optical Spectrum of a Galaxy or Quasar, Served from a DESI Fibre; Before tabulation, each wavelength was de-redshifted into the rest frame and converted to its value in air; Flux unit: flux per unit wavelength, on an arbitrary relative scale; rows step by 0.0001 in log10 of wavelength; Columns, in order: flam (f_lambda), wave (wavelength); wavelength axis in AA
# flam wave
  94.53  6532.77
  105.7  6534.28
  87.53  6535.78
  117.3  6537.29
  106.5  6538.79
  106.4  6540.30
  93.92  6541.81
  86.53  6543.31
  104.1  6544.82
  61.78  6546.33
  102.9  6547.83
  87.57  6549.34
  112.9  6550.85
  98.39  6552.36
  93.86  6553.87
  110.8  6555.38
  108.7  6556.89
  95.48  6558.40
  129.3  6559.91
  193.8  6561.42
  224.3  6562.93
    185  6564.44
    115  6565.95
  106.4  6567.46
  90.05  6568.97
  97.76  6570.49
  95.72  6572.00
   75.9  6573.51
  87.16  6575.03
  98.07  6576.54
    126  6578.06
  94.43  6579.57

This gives 224.3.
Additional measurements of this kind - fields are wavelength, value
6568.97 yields 90.05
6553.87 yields 93.86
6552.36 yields 98.39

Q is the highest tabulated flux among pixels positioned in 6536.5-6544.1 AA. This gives 117.3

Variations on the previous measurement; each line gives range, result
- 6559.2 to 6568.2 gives 224.3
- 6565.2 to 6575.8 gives 115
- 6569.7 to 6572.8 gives 97.76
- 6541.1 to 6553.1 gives 112.9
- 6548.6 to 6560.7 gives 129.3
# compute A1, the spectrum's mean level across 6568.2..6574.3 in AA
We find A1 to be 89.8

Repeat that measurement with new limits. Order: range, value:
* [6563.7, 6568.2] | 136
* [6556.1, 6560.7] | 112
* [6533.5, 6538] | 103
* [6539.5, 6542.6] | 100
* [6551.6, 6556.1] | 101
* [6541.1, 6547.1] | 86.7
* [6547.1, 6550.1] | 95.1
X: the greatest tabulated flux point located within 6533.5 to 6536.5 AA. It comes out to 105.7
